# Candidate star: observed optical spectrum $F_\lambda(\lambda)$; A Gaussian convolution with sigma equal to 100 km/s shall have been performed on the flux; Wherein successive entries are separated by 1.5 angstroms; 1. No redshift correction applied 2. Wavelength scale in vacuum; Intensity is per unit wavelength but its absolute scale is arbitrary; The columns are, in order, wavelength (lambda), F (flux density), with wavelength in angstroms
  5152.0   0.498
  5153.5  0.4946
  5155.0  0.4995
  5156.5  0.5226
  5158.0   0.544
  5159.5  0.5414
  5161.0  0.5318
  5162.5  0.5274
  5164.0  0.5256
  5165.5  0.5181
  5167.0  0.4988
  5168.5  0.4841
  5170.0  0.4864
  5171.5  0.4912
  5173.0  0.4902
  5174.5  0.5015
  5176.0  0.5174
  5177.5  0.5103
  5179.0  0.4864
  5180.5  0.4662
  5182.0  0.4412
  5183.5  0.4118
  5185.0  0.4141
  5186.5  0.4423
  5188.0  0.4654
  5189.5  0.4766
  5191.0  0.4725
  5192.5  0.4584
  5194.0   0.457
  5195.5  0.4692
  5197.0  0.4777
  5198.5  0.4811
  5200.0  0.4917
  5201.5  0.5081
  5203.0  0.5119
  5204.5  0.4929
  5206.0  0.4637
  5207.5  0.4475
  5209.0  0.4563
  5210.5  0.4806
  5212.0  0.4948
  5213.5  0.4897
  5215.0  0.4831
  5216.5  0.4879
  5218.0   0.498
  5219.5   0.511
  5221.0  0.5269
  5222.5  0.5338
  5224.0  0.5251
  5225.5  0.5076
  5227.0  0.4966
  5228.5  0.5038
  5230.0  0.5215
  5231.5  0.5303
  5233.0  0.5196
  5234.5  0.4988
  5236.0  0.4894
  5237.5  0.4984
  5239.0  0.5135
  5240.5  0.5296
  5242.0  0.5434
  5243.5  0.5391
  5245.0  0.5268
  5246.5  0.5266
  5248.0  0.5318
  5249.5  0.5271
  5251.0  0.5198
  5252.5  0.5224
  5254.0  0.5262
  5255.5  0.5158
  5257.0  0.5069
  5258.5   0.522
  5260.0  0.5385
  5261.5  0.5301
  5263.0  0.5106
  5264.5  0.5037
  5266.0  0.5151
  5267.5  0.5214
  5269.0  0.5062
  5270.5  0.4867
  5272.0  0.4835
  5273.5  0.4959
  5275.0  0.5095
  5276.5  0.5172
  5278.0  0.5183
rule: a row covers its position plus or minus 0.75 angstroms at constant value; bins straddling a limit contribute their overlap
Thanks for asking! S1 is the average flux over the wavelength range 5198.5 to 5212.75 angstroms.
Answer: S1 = 0.483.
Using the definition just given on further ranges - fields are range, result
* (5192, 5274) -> 0.505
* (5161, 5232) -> 0.488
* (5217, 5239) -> 0.511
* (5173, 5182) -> 0.491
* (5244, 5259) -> 0.523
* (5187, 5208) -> 0.477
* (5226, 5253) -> 0.519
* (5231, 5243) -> 0.516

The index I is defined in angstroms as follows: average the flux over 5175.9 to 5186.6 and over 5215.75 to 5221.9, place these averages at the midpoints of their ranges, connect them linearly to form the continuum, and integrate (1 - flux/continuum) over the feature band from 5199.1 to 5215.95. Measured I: 0.3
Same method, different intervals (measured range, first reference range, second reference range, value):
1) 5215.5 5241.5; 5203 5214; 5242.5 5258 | -0.60 angstroms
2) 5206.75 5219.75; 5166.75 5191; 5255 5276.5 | 0.16 angstroms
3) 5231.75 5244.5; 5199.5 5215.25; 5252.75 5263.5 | -0.26 angstroms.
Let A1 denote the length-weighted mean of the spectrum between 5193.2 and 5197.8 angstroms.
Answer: 0.468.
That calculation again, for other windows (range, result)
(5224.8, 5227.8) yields 0.502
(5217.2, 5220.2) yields 0.504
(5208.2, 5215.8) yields 0.481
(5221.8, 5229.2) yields 0.513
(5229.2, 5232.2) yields 0.525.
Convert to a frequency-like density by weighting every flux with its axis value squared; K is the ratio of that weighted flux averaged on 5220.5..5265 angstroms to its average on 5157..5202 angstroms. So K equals 1.09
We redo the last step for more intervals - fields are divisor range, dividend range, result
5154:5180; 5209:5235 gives 1.01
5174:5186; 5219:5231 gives 1.12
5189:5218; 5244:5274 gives 1.10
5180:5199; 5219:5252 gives 1.16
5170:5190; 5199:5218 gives 1.04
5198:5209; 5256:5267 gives 1.10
